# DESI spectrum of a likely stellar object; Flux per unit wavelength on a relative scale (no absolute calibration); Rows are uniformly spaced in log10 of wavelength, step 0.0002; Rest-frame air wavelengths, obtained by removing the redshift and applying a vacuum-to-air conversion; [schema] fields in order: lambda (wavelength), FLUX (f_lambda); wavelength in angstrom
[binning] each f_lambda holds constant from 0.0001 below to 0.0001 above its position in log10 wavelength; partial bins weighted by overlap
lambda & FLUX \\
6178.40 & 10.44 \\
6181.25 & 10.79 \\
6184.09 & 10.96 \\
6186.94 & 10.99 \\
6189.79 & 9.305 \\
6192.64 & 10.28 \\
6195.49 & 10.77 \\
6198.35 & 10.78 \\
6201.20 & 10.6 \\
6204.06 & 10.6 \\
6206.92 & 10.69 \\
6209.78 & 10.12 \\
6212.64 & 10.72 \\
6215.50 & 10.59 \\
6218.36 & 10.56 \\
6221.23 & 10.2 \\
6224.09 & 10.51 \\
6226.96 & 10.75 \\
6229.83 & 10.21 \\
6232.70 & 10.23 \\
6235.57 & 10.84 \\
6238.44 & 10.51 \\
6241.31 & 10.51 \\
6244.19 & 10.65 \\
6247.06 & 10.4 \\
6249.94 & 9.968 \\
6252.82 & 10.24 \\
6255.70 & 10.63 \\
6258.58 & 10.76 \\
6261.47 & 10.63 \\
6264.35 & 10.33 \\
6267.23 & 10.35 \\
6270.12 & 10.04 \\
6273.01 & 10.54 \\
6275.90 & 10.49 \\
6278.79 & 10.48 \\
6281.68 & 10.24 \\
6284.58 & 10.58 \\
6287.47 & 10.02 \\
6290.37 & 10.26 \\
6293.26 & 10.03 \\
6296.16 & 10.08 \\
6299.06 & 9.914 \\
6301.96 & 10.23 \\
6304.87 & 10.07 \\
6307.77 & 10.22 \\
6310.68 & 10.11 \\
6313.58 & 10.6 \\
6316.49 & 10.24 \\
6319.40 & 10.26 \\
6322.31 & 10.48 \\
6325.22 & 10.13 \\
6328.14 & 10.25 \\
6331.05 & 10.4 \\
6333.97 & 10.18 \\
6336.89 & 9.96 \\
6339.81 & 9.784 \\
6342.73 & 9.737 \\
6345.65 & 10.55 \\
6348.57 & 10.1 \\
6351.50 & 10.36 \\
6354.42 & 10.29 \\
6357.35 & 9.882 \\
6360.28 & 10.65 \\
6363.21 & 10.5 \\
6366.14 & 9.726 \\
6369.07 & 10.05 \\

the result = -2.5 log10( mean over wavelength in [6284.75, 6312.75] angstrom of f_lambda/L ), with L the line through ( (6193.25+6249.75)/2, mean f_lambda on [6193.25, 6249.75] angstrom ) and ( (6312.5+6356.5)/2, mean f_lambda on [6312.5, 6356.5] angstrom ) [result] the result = 0.018 mag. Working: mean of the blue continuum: 10.5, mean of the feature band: 10.1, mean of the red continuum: 10.2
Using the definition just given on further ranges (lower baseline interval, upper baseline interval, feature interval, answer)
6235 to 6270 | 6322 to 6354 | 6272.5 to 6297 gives 0.005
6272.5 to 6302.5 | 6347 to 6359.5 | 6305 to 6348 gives 0.001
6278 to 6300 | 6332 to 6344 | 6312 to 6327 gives -0.033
